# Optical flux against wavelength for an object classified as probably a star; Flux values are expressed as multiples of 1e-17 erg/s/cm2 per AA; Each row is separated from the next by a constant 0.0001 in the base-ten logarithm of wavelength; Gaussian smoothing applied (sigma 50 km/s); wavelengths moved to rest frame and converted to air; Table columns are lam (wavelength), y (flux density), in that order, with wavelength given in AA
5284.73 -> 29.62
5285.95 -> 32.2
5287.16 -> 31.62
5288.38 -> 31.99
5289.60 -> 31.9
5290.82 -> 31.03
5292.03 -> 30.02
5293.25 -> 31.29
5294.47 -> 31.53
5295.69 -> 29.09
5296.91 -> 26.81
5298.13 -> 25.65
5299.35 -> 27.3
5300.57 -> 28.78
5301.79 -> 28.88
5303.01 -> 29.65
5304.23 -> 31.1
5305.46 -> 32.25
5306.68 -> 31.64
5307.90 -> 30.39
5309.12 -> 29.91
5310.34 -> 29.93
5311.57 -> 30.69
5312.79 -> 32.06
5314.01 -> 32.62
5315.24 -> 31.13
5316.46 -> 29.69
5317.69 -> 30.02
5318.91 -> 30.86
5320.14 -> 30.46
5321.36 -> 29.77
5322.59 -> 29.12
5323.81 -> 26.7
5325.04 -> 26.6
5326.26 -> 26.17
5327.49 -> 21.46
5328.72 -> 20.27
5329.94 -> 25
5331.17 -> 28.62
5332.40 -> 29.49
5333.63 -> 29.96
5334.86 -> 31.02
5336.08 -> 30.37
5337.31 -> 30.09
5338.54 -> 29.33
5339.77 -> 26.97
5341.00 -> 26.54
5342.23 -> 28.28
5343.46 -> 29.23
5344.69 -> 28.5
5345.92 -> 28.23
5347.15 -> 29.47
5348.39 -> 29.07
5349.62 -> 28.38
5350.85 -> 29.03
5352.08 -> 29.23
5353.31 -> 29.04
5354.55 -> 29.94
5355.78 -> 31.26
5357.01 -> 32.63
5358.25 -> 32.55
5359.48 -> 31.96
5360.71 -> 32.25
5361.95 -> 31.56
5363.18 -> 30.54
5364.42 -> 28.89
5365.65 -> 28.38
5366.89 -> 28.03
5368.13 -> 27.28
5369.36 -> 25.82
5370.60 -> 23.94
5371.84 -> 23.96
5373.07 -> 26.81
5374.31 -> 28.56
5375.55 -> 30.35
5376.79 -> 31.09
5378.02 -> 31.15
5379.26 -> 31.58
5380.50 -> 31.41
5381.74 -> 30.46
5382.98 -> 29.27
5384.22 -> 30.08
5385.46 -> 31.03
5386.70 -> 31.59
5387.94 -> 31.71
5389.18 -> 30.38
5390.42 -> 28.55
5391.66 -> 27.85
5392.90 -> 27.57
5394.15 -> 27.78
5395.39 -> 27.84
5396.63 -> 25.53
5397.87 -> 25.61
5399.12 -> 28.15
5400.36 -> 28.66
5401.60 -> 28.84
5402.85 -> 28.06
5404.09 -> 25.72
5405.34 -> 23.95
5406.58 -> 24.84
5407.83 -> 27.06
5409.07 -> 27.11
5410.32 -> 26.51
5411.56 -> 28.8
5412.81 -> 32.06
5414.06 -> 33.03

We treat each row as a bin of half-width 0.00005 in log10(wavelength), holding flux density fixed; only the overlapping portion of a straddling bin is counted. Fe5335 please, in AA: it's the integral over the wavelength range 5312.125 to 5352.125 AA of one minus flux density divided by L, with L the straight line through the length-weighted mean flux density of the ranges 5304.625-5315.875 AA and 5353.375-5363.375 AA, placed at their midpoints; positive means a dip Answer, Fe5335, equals 3.48 AA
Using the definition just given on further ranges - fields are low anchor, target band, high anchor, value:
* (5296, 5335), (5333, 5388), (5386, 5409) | -2.4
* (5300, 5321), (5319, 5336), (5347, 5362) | 1.7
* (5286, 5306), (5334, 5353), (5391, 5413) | -0.1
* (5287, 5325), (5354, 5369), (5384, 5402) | -0.6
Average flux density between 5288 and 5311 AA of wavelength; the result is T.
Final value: 29.9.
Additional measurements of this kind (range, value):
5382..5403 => 28.8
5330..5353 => 28.9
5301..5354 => 29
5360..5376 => 28.2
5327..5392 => 29.1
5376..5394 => 30.2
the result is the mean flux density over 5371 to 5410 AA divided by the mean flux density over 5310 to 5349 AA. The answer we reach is 0.99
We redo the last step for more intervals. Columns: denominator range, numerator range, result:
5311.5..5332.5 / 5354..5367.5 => 1.09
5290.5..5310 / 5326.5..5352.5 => 0.94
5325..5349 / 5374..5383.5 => 1.10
